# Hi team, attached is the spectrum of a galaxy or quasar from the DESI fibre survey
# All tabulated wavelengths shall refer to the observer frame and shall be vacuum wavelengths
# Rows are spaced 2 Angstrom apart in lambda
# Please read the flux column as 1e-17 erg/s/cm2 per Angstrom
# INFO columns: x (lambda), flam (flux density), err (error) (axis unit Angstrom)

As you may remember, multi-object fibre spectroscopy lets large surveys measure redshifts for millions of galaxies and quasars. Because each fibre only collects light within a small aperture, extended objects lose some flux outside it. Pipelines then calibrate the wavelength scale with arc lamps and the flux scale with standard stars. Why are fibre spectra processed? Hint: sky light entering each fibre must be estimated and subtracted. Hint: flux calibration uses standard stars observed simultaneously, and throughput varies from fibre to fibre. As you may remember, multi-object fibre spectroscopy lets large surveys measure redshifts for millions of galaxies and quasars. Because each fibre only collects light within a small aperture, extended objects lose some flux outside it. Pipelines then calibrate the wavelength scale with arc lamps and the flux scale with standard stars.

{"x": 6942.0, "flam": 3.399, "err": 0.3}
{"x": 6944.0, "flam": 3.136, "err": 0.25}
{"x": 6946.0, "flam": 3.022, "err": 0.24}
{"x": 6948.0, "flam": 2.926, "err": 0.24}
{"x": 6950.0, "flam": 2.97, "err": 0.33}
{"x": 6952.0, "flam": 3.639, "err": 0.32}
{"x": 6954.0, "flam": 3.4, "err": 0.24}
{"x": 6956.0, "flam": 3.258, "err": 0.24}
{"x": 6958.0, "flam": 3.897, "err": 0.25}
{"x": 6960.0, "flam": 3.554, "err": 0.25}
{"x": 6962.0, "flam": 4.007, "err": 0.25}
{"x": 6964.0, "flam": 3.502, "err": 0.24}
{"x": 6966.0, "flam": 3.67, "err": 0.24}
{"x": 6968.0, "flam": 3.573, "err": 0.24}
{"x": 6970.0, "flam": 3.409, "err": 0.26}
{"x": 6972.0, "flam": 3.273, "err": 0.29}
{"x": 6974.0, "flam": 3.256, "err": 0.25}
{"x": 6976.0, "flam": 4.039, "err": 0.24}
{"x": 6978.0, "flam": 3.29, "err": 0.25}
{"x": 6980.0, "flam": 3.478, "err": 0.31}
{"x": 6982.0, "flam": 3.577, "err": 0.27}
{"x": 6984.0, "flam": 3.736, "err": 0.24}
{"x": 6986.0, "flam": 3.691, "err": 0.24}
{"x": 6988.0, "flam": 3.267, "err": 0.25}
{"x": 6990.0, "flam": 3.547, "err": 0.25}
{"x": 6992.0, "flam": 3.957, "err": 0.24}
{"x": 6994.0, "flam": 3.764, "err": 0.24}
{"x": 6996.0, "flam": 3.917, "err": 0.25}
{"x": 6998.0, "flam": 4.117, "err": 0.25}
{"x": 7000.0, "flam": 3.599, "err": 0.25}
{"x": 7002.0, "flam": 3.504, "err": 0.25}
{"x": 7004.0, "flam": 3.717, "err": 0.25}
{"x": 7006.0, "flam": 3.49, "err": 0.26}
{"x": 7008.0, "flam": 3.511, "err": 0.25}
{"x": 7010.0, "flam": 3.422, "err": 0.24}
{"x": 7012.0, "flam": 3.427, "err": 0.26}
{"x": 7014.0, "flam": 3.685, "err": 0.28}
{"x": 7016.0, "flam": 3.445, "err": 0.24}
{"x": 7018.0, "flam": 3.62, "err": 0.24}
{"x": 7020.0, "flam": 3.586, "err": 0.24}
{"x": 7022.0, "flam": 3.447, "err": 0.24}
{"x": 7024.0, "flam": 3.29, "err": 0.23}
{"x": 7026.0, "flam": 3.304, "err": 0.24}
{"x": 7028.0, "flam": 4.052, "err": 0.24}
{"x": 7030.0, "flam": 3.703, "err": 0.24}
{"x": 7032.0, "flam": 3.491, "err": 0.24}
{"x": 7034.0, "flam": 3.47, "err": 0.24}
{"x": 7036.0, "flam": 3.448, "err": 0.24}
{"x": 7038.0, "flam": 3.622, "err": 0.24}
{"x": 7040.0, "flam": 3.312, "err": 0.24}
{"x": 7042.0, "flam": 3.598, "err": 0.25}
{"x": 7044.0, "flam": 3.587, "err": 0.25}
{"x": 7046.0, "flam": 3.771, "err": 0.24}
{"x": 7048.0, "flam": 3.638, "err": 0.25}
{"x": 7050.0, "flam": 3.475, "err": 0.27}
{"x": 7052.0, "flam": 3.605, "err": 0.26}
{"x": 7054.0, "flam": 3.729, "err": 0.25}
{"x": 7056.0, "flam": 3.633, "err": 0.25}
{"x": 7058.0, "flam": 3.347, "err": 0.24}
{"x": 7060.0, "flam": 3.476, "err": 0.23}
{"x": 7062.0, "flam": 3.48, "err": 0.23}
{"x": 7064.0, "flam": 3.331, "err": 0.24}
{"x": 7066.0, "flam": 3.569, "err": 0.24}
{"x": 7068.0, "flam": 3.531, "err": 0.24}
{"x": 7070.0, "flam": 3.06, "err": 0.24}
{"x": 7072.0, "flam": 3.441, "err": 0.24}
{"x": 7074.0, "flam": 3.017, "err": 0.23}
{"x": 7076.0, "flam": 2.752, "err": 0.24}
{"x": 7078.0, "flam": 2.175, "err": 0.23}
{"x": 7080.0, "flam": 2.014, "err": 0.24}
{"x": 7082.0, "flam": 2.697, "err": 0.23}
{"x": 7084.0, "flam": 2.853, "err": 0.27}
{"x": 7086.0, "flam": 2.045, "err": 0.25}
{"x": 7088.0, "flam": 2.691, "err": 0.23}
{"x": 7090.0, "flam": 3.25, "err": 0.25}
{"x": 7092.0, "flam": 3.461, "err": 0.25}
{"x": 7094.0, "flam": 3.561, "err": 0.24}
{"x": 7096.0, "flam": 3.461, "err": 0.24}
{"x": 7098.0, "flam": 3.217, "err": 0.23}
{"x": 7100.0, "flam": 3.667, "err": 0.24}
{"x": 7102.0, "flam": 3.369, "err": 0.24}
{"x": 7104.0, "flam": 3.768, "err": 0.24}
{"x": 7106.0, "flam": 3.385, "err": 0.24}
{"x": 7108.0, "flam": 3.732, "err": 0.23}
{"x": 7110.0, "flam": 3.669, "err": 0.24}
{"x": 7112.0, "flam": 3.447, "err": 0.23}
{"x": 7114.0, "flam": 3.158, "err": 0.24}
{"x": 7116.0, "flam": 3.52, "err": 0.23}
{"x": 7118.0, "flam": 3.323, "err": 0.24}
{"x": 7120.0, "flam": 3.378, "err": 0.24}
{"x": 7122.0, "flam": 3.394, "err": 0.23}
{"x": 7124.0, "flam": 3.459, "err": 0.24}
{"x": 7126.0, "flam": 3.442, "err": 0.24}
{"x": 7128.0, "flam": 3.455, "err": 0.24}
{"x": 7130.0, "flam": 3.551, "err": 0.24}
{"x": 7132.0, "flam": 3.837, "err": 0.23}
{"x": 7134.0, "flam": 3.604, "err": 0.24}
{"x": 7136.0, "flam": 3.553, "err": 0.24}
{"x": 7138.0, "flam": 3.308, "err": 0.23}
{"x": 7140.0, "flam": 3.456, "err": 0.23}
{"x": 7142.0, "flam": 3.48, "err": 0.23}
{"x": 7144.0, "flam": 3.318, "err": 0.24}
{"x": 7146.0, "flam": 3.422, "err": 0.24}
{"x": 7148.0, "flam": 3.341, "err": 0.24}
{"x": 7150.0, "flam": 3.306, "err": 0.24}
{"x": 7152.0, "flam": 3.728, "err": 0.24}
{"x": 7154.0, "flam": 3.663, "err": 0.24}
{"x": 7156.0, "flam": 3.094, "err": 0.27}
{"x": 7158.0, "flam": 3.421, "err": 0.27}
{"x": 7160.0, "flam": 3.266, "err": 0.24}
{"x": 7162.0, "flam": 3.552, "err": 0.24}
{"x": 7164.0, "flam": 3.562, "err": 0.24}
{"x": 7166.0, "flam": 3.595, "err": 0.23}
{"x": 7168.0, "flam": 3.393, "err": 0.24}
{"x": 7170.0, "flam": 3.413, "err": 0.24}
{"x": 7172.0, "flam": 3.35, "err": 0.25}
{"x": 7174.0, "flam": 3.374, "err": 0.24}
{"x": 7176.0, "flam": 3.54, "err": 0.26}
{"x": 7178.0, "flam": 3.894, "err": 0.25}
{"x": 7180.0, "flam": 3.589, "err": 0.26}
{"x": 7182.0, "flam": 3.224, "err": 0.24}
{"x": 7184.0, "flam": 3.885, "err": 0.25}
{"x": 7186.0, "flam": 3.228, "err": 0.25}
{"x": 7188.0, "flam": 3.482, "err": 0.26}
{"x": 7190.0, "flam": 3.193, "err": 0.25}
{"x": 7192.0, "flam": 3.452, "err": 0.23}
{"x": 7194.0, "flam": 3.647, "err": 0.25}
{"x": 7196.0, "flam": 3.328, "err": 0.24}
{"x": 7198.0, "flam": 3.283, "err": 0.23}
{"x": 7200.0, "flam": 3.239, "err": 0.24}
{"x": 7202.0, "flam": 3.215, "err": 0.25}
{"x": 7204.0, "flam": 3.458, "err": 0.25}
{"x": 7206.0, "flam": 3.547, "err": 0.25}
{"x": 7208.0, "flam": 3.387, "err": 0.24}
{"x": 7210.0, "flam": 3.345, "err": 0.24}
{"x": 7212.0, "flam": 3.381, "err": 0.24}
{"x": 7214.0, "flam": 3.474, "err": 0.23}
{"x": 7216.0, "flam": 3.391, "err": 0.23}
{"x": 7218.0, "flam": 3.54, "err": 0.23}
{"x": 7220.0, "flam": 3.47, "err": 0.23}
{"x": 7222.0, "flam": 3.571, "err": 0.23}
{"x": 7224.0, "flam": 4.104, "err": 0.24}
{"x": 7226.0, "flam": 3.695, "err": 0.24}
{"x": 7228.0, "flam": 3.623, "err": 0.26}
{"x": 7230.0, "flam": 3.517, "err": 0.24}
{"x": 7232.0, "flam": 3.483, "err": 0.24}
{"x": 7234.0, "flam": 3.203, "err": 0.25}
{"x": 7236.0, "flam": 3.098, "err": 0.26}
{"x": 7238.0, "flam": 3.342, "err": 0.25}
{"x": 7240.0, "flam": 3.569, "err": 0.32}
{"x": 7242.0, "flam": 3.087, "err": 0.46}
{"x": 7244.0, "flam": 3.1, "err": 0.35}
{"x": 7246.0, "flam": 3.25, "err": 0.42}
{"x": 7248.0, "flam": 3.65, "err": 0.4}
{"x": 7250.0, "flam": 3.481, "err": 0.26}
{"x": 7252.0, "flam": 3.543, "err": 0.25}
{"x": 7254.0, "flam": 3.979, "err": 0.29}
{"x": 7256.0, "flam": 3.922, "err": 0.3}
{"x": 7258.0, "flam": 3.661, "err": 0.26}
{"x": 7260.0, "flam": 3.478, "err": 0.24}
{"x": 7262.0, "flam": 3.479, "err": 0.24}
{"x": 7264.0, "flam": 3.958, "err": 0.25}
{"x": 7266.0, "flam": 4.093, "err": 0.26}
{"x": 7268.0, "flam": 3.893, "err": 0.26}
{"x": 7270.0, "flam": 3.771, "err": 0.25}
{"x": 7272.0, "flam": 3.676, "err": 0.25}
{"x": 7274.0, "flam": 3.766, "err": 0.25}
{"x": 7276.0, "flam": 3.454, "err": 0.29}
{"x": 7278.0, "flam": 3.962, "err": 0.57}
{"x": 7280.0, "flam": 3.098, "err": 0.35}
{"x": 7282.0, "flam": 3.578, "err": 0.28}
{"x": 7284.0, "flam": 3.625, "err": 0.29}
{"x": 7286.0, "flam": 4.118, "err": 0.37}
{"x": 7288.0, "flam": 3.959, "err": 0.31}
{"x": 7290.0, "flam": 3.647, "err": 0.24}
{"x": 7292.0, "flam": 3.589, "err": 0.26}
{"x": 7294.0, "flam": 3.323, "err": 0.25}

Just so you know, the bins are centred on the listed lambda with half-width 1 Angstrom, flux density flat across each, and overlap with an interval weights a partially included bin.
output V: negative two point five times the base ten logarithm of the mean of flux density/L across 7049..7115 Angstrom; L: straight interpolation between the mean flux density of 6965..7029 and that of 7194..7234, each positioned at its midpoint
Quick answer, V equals 0.09 mag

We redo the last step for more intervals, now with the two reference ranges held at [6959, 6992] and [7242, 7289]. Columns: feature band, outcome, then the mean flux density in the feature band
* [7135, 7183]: 0.05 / 3.45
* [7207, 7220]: 0.07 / 3.42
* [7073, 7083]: 0.38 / 2.53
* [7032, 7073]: 0.03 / 3.51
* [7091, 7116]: 0.04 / 3.49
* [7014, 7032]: 0.01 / 3.56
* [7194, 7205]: 0.09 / 3.34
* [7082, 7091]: 0.31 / 2.71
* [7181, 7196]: 0.06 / 3.44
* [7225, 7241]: 0.06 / 3.44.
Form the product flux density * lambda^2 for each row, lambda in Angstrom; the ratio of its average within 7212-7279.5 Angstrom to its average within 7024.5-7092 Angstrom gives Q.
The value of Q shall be 1.2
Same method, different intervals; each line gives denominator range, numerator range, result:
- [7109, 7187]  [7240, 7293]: 1.09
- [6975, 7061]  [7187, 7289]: 1.05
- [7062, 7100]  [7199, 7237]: 1.18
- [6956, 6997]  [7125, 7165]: 1.01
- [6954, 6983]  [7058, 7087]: 0.86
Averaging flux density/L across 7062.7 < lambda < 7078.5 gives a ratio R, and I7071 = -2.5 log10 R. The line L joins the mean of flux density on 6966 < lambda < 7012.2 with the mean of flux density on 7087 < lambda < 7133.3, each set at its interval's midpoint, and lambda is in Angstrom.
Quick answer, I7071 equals 0.11 mag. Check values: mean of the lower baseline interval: 3.59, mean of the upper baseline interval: 3.44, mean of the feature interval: 3.15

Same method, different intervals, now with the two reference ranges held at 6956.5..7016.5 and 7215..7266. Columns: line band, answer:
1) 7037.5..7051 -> 0.01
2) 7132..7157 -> 0.03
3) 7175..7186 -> -0.01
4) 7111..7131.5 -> 0.05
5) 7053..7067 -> 0.02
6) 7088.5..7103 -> 0.06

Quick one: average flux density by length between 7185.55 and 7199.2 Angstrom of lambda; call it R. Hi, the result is 3.38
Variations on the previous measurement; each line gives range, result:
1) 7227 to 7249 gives 3.36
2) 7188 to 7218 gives 3.39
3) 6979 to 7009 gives 3.66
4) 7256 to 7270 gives 3.77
